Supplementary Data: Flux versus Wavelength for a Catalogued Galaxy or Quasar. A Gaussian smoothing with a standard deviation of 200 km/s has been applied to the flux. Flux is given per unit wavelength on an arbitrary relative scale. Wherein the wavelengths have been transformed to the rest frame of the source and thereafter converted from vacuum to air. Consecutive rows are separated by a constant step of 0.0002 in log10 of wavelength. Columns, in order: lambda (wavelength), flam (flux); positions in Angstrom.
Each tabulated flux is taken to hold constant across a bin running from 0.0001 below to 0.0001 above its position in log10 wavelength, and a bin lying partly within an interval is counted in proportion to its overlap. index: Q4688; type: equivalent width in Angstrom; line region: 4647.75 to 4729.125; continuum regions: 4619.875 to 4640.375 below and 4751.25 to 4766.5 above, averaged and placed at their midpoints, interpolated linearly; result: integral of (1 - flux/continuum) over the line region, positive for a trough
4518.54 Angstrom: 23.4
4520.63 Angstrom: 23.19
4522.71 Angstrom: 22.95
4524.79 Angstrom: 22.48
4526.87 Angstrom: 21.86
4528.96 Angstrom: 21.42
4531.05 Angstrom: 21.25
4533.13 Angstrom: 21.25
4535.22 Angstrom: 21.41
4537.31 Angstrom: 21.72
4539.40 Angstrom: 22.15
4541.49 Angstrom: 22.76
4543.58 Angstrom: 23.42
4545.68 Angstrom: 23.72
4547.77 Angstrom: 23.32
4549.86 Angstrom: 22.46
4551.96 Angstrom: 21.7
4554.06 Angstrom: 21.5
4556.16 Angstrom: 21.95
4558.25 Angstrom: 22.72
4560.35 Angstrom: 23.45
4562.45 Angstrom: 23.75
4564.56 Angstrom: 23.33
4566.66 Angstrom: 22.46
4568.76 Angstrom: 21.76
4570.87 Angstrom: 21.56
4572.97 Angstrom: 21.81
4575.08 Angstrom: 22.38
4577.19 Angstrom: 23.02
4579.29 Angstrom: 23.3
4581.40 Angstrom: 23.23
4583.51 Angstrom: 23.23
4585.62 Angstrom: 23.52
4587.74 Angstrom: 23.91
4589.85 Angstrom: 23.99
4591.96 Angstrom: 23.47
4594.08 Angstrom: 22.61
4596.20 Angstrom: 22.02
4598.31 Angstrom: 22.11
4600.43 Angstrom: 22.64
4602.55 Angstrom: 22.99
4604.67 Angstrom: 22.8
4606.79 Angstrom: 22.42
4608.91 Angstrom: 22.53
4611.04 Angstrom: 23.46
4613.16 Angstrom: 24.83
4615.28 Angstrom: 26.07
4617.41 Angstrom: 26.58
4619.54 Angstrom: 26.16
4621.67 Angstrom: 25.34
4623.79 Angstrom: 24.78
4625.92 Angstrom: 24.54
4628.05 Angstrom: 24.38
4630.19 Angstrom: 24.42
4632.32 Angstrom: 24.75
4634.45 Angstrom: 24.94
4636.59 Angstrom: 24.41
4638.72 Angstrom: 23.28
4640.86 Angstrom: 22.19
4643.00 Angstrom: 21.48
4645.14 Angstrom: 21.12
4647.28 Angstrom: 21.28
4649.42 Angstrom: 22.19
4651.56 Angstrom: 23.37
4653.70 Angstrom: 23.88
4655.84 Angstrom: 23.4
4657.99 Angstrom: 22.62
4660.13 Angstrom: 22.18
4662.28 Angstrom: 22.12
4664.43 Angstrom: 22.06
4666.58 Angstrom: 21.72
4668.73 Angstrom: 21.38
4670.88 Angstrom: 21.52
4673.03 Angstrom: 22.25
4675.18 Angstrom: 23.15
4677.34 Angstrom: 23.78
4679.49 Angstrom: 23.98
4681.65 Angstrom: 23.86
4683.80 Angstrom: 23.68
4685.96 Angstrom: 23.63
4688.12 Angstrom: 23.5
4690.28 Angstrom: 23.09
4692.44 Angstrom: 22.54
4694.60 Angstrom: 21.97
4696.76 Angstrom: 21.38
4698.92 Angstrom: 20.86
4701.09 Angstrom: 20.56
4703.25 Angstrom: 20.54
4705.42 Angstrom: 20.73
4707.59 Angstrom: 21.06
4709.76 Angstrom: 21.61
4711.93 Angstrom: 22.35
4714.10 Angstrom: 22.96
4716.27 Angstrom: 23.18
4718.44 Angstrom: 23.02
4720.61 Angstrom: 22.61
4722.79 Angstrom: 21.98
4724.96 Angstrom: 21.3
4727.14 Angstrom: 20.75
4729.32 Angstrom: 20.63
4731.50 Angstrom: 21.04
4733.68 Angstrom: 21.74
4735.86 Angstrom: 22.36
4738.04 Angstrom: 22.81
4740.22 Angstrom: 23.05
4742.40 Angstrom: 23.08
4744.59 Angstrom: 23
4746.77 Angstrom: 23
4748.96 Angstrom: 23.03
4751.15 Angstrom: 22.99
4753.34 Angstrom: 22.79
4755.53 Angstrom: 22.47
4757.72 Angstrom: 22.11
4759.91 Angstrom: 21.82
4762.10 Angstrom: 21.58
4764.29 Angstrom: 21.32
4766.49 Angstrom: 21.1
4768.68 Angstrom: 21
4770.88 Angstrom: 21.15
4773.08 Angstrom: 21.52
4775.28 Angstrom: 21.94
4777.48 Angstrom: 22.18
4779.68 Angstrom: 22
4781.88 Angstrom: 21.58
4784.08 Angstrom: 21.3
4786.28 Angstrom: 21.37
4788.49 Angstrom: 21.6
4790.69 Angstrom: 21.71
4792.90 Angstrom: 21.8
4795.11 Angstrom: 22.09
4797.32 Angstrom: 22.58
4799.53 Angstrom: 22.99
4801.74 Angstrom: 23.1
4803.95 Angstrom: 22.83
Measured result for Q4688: 3.73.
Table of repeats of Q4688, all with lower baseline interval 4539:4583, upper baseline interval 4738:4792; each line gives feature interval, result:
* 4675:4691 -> -0.9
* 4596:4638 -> -3.1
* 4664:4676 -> 0.2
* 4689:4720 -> 0.5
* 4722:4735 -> 0.5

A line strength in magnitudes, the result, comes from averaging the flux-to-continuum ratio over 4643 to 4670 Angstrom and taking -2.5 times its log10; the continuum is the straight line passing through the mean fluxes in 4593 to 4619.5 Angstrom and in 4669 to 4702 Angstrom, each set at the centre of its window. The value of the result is 0.03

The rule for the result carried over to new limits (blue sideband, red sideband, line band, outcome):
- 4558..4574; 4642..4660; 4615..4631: -0.13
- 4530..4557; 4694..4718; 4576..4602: -0.05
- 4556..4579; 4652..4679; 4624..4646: -0.05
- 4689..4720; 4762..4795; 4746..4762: -0.04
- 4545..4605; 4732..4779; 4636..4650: 0.02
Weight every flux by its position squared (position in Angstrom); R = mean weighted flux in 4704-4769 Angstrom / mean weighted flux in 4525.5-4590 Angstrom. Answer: 1.1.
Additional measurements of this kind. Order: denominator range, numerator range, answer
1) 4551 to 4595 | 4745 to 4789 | 1.04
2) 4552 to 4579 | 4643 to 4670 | 1.03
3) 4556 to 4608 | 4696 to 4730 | 1.00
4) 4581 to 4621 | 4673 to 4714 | 0.98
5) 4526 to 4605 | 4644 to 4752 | 1.05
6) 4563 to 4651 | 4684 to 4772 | 0.99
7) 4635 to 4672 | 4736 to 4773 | 1.04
